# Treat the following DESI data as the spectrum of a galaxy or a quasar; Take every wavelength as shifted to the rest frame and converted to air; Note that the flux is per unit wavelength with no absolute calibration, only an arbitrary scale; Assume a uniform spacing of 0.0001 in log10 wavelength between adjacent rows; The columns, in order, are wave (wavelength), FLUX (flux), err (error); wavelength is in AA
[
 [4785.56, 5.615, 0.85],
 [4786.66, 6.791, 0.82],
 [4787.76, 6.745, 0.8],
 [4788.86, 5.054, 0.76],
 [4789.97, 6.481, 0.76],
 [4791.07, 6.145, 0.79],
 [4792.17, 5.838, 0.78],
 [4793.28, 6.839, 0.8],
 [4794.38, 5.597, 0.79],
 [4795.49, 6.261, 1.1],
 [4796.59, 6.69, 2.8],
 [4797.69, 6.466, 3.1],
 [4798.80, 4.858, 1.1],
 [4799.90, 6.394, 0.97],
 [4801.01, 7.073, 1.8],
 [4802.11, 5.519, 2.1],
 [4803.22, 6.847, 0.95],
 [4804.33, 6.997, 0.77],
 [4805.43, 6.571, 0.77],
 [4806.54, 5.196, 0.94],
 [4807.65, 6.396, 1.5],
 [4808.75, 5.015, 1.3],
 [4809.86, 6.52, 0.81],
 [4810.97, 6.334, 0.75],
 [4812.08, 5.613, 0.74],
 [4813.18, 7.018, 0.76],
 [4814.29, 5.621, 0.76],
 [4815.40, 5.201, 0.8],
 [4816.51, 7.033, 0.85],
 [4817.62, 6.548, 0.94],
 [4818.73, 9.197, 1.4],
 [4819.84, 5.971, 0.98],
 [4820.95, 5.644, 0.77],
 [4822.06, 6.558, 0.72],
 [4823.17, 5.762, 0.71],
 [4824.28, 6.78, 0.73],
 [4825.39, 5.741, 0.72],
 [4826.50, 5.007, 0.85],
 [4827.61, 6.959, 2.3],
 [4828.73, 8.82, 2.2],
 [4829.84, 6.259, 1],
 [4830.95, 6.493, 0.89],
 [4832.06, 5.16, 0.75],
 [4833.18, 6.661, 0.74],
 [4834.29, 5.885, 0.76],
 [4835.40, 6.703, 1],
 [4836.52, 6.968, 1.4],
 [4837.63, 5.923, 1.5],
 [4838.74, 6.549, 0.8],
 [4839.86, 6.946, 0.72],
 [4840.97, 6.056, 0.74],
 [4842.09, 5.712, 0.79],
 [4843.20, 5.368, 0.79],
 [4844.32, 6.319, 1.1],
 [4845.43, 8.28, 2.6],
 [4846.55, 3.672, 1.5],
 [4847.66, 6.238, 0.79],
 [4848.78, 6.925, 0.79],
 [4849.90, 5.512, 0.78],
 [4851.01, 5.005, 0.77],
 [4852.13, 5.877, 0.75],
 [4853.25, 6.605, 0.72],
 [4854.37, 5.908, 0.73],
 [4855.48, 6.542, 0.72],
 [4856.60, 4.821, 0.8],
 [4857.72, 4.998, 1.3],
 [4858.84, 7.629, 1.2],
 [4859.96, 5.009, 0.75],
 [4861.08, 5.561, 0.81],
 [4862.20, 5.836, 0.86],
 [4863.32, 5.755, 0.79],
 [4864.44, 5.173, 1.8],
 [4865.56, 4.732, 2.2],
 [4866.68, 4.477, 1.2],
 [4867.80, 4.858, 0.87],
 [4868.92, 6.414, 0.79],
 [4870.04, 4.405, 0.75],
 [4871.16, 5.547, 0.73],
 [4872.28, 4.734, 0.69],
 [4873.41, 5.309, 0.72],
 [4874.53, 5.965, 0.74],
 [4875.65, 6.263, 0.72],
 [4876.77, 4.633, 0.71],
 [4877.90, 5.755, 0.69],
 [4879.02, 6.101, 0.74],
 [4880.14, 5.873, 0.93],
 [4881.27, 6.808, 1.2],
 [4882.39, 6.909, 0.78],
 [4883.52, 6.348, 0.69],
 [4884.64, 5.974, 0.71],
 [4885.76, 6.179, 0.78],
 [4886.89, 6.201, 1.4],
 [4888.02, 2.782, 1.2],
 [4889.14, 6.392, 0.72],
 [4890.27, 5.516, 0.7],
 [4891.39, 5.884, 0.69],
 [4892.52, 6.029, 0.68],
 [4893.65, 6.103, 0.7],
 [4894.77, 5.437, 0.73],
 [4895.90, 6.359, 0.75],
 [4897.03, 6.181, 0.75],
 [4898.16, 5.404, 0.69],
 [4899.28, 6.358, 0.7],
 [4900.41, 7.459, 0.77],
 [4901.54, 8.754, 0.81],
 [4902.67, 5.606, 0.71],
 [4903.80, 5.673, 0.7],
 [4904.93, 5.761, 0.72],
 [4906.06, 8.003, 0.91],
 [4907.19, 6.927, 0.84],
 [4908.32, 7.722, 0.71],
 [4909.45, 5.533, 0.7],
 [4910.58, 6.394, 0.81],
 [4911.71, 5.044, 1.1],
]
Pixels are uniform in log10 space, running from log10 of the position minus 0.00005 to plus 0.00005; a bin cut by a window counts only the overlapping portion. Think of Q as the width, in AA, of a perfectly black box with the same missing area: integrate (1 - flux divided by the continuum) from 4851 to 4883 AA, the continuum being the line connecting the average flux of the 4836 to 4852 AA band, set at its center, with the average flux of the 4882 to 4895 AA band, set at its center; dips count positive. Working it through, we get 1.60 AA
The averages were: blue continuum 6.1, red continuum 5.81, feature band 5.65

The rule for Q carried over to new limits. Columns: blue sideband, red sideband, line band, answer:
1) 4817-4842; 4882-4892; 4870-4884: 0.2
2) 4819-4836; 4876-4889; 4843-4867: 1.3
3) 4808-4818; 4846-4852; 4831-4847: -1.5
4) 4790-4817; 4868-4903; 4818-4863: -1.0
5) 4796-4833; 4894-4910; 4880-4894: 1.2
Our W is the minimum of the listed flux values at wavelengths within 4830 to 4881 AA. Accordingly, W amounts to 3.672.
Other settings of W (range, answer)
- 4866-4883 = 4.405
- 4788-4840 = 4.858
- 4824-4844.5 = 5.007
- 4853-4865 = 4.821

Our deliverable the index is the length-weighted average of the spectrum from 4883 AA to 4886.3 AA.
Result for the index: 6.18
